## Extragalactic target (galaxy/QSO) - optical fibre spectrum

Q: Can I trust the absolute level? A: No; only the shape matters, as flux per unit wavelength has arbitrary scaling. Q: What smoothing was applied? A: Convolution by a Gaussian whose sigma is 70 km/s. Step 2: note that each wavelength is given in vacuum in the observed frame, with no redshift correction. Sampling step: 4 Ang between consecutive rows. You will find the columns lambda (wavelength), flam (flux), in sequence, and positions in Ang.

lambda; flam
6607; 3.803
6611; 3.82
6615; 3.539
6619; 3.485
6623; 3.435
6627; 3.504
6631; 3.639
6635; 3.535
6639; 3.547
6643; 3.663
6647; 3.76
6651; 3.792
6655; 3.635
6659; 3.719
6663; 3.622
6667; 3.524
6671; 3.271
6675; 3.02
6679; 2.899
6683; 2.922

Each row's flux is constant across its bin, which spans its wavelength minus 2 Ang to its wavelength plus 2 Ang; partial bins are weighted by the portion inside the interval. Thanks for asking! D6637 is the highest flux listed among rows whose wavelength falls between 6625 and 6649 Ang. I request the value 3.76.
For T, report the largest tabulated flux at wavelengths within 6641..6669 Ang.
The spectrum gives 3.792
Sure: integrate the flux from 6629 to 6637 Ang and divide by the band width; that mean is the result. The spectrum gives 3.59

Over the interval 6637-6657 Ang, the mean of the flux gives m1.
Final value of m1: 3.68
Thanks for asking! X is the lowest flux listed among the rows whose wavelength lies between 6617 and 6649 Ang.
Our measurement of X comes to 3.435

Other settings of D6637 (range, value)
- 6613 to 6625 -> 3.539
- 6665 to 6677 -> 3.524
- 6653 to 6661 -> 3.719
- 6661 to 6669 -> 3.622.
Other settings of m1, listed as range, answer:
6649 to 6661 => 3.72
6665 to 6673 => 3.4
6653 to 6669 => 3.62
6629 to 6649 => 3.63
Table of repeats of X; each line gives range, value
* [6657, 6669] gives 3.524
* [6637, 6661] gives 3.547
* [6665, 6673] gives 3.271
